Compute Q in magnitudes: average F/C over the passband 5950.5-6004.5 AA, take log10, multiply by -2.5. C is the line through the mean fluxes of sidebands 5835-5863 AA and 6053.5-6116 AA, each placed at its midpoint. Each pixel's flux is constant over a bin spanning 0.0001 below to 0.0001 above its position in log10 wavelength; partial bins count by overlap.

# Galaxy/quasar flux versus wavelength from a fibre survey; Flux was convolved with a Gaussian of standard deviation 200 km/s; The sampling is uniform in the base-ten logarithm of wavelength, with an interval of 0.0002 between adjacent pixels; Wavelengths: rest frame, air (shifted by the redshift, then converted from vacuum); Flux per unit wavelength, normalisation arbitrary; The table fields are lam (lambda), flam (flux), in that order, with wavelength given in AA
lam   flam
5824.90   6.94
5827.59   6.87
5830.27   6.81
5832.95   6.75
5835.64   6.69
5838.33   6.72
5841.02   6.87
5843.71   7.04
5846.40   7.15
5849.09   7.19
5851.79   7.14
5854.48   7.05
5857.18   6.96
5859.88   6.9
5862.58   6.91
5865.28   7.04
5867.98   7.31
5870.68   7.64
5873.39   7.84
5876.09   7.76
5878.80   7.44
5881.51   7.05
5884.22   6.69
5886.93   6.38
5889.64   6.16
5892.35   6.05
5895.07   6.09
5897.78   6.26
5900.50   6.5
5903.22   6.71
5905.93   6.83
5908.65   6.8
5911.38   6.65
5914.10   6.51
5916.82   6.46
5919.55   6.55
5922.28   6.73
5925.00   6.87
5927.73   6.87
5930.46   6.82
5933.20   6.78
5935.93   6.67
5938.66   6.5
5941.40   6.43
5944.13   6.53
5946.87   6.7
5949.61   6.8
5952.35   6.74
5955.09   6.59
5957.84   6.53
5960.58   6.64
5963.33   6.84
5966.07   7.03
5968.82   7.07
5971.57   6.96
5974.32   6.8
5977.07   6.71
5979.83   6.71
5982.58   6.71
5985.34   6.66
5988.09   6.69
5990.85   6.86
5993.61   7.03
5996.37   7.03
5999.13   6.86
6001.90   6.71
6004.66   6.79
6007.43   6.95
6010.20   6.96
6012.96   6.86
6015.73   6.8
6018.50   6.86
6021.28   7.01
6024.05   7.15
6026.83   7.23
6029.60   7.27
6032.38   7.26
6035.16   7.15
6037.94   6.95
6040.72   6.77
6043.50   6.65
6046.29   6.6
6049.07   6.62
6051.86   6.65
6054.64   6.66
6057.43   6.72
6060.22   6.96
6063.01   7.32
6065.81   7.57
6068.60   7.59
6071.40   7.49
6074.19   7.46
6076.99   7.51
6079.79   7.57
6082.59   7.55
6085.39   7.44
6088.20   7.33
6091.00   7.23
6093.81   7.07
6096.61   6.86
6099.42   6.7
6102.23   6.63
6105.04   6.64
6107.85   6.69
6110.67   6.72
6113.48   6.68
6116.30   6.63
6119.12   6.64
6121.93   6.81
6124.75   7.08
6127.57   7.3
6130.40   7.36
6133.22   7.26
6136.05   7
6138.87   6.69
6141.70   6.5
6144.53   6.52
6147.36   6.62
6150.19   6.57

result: 0.04 mag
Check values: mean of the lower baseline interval 6.97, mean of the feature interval 6.8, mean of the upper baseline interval 7.1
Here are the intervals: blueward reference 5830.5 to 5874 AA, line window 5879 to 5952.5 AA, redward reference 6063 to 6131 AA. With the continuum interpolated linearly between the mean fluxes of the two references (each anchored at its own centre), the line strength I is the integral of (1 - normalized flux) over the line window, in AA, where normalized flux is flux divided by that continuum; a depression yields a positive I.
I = 4.8 AA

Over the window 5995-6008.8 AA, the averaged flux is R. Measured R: 6.87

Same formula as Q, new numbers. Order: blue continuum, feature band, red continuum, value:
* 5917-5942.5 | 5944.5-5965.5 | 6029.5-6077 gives 0.010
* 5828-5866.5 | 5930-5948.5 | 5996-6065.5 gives 0.049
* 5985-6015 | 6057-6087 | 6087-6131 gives -0.079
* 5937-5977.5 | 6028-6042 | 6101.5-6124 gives -0.059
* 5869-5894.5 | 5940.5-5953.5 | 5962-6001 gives 0.040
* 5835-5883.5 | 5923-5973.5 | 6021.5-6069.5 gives 0.053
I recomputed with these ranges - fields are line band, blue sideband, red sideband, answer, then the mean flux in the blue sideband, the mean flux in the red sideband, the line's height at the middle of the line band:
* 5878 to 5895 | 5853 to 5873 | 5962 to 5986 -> 1.26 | 7.15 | 6.84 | 7.08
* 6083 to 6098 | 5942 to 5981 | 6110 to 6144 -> -0.78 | 6.75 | 6.88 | 6.86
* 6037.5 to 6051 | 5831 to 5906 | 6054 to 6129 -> 0.64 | 6.9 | 7.07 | 7.03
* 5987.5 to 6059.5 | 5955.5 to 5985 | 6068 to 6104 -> 1.11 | 6.79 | 7.25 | 7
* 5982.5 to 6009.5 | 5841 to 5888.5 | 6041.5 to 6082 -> 1.04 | 7.13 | 7.1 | 7.11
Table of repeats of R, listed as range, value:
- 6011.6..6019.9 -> 6.83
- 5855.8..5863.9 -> 6.92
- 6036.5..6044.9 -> 6.79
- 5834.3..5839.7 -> 6.7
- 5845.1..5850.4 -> 7.17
